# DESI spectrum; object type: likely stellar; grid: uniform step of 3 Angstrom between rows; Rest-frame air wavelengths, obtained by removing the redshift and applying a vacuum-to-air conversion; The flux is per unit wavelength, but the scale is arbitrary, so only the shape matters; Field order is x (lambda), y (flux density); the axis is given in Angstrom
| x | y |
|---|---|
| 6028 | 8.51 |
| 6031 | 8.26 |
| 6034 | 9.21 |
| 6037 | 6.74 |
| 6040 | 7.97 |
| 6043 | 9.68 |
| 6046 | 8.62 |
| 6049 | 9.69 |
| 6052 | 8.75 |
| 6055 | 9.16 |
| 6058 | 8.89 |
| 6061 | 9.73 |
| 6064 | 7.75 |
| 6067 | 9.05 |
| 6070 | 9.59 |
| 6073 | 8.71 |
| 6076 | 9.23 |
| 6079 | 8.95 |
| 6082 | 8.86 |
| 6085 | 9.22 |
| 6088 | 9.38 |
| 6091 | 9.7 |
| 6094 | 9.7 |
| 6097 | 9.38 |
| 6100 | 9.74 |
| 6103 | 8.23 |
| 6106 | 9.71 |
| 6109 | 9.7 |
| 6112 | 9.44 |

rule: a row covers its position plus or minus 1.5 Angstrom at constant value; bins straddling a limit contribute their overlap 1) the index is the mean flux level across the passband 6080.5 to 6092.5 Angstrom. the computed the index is 9.29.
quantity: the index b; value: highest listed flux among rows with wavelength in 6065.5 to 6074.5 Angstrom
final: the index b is 9.59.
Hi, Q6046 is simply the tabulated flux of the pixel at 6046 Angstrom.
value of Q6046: 8.62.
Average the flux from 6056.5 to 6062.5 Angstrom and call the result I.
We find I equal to 9.31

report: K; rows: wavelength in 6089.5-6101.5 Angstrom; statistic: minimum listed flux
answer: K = 9.38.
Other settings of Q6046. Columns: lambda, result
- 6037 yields 6.74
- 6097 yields 9.38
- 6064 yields 7.75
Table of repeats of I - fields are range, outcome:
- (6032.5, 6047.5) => 8.44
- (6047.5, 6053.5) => 9.22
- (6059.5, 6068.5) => 8.84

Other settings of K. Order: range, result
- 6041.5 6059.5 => 8.62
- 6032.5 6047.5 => 6.74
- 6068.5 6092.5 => 8.71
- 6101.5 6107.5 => 8.23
